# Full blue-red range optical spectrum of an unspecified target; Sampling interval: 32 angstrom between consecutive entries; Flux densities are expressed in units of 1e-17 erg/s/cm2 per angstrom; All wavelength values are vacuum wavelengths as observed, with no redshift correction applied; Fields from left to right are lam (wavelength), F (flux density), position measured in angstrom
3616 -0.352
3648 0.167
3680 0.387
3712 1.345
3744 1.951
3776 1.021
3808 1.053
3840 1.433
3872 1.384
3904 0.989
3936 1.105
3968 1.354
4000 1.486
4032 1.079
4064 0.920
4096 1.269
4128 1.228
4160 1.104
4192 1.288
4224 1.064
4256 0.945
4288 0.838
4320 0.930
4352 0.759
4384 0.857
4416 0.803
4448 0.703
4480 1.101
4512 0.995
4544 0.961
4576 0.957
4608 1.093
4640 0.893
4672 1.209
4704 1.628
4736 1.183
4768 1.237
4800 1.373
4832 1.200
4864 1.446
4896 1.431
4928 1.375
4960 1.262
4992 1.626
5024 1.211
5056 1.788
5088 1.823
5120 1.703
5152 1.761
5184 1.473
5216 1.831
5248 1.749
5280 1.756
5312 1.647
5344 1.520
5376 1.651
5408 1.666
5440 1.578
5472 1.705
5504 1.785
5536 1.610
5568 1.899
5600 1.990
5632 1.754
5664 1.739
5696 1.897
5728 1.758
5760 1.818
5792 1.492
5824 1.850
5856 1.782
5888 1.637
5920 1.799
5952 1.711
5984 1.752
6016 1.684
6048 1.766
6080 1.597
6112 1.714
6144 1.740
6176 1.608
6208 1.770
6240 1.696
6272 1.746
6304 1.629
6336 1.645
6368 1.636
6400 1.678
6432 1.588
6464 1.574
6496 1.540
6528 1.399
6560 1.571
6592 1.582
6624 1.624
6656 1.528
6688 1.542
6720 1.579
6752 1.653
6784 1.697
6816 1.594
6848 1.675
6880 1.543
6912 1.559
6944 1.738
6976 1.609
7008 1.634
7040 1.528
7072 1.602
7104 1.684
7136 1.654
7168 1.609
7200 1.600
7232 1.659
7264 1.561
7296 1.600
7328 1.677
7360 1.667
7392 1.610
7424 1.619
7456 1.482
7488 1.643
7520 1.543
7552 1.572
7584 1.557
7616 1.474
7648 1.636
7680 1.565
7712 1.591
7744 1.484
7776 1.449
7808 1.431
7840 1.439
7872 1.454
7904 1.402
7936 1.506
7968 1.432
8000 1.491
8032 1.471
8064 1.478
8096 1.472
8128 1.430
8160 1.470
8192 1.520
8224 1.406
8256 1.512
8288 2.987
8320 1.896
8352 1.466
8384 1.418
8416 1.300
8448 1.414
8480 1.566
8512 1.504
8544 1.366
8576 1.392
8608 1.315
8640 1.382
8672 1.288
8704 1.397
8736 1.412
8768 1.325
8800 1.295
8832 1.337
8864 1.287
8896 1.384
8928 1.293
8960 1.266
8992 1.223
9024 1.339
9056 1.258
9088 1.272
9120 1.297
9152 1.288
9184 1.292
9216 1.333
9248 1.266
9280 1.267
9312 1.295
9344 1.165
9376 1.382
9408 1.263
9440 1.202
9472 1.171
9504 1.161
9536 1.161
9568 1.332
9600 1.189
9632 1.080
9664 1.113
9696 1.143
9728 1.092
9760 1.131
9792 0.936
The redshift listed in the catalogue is 0.263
